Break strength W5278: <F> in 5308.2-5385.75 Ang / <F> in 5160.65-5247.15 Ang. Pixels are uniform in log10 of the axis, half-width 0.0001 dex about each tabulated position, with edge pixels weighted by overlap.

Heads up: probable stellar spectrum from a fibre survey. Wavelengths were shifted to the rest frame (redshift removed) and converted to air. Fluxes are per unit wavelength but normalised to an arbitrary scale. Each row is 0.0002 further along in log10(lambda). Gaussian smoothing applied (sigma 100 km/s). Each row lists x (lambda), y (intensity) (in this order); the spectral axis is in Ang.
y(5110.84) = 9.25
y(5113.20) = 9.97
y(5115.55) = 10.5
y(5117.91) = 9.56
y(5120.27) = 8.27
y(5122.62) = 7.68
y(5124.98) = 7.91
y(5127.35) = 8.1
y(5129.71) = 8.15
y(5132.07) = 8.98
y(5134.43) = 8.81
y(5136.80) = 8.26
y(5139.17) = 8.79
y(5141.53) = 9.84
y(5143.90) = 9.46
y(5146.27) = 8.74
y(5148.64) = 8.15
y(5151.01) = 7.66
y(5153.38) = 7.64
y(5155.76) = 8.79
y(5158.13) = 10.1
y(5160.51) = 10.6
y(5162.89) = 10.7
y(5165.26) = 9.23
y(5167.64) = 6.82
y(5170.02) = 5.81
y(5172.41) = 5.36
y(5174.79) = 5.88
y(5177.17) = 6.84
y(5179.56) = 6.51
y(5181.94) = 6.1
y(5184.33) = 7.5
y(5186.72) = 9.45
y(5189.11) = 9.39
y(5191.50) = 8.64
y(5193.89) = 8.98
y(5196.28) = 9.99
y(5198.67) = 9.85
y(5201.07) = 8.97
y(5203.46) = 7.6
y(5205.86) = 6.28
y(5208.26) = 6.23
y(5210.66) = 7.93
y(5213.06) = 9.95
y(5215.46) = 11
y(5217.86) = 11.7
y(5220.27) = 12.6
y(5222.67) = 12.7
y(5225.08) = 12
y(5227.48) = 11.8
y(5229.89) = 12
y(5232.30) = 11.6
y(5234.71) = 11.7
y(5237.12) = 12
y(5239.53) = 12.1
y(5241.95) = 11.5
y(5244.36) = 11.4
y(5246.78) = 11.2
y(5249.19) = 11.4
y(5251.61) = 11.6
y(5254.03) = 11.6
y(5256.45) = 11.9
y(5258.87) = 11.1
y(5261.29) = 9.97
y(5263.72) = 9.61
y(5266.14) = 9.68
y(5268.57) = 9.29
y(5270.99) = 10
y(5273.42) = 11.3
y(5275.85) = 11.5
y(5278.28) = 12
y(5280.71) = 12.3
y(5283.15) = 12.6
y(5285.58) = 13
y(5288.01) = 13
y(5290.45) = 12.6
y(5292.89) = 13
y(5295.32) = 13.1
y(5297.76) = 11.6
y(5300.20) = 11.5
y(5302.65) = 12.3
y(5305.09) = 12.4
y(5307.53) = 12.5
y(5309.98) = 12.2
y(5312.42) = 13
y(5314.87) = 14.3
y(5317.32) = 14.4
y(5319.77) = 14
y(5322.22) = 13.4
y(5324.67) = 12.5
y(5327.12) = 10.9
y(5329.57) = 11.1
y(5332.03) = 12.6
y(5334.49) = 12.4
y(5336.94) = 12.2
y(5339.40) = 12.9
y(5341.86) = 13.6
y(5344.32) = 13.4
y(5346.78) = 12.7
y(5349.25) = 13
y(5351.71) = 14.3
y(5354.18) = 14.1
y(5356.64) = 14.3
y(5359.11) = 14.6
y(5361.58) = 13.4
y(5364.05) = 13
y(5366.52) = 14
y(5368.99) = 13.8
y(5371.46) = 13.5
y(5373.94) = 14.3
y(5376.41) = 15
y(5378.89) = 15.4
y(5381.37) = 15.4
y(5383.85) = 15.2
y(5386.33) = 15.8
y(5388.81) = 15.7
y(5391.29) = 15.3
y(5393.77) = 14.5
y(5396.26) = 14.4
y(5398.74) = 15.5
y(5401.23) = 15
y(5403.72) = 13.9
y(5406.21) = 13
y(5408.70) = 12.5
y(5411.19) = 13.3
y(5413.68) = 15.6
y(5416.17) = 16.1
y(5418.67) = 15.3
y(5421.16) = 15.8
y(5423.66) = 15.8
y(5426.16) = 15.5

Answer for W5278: 1.4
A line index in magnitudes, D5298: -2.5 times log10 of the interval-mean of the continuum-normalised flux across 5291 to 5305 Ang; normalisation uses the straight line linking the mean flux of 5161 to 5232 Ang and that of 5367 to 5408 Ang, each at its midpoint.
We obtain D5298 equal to -0.03 mag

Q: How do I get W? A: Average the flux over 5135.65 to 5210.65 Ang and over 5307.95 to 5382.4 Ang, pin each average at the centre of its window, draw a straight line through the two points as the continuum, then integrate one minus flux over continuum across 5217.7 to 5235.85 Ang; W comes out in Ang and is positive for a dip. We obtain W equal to -4.1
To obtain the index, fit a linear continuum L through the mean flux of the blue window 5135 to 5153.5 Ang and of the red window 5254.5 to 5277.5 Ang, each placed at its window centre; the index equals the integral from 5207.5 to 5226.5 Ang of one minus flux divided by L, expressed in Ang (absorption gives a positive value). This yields -1.6 Ang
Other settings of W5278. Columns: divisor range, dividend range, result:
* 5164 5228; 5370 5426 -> 1.71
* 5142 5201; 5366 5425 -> 1.78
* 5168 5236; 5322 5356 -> 1.41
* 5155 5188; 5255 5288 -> 1.43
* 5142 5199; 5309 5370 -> 1.60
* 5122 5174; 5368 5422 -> 1.75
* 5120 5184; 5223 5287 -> 1.41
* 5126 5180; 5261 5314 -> 1.43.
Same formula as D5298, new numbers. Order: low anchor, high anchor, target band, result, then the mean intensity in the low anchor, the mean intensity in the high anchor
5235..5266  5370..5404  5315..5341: 0.05 mag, 11.2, 14.9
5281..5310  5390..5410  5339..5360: -0.02 mag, 12.5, 14.3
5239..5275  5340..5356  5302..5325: -0.05 mag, 10.9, 13.5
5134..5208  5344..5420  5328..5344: 0.05 mag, 8.25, 14.4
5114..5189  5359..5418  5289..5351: 0.00 mag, 8.29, 14.5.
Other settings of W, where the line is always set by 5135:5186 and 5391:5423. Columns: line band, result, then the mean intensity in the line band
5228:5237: -1.6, 11.8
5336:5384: -1.8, 13.9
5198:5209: 1.7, 7.75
